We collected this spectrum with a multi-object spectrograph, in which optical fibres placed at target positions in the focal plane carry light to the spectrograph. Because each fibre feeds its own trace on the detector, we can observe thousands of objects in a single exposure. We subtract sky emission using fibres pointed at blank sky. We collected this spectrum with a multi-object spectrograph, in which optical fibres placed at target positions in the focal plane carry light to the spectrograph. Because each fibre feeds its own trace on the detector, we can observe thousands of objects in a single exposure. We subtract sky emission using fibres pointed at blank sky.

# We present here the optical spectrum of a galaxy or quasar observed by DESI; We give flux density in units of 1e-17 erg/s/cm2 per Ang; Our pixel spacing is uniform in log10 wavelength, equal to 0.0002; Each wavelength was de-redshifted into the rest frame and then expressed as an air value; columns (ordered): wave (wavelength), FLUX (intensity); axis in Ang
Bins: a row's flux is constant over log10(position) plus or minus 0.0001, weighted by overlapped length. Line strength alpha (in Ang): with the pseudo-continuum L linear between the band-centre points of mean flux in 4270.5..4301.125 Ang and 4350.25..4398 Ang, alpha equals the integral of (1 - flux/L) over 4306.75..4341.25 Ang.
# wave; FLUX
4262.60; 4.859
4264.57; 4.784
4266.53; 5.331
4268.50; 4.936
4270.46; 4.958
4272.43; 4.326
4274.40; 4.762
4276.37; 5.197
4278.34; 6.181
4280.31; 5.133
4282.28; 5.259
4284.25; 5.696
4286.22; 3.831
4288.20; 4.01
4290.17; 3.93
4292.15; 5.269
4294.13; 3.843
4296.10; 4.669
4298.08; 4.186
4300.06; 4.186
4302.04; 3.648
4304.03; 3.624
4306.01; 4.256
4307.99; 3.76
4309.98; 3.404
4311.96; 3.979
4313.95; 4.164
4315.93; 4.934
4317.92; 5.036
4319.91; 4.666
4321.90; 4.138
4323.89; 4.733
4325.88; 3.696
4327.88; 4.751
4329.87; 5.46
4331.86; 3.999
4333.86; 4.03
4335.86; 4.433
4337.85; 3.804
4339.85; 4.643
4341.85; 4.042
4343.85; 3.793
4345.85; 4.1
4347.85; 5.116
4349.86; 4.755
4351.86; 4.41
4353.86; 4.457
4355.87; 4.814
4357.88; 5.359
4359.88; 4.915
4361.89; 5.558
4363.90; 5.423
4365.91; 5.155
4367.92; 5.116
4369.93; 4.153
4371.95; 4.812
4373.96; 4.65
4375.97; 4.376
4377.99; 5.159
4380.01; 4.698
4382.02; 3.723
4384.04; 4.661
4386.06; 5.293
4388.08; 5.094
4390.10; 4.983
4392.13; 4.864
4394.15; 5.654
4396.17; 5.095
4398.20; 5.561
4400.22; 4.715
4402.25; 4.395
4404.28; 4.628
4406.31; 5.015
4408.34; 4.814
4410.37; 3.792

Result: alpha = 3.3 Ang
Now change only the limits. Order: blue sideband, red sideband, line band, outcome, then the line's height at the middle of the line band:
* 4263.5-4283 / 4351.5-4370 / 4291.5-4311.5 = 3.9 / 5.05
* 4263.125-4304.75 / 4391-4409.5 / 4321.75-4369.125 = 2.0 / 4.82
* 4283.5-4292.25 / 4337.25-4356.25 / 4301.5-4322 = 1.2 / 4.42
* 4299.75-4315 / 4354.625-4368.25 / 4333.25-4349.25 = 1.5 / 4.69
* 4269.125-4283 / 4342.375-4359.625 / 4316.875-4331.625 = 0.5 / 4.78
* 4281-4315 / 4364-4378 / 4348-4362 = -0.6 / 4.67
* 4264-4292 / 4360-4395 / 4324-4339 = 1.7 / 4.9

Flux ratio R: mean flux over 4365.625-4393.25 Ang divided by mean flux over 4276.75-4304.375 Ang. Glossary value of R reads 1.04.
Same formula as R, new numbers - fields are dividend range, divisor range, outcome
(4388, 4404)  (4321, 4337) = 1.14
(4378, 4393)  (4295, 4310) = 1.20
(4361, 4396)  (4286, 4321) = 1.17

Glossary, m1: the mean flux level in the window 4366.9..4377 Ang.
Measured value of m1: 4.62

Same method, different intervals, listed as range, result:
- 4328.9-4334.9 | 4.49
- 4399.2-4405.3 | 4.58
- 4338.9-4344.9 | 4.15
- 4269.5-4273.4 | 4.64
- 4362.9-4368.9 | 5.23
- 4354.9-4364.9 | 5.22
